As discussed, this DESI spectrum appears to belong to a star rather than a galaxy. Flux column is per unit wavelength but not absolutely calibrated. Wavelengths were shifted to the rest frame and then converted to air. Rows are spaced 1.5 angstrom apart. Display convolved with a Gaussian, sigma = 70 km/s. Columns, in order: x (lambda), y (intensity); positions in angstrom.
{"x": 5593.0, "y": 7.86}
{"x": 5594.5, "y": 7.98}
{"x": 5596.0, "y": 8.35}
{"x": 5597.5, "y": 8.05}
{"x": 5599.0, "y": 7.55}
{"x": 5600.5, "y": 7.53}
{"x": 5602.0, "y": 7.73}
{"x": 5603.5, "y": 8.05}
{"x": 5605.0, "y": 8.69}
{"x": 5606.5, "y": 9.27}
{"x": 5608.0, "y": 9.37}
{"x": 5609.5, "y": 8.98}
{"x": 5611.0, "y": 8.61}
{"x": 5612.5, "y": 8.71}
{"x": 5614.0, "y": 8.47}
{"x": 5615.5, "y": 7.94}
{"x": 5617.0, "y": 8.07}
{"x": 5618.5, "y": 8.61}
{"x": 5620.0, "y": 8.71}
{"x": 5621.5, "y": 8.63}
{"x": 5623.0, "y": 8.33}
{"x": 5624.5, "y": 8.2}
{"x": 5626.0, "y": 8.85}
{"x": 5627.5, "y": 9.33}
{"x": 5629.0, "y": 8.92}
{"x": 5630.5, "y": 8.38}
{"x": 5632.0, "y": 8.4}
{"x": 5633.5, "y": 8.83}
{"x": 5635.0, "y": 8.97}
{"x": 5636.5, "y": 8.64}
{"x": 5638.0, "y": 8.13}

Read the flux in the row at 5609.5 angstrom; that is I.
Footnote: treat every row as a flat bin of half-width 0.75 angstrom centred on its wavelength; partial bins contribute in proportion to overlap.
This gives 8.98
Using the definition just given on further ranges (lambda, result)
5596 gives 8.35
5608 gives 9.37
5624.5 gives 8.2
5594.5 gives 7.98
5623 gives 8.33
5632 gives 8.4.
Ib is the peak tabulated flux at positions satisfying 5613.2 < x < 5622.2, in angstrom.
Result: 8.71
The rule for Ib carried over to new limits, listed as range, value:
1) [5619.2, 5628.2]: 9.33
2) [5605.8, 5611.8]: 9.37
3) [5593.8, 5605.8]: 8.69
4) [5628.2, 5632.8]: 8.92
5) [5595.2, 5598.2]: 8.35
